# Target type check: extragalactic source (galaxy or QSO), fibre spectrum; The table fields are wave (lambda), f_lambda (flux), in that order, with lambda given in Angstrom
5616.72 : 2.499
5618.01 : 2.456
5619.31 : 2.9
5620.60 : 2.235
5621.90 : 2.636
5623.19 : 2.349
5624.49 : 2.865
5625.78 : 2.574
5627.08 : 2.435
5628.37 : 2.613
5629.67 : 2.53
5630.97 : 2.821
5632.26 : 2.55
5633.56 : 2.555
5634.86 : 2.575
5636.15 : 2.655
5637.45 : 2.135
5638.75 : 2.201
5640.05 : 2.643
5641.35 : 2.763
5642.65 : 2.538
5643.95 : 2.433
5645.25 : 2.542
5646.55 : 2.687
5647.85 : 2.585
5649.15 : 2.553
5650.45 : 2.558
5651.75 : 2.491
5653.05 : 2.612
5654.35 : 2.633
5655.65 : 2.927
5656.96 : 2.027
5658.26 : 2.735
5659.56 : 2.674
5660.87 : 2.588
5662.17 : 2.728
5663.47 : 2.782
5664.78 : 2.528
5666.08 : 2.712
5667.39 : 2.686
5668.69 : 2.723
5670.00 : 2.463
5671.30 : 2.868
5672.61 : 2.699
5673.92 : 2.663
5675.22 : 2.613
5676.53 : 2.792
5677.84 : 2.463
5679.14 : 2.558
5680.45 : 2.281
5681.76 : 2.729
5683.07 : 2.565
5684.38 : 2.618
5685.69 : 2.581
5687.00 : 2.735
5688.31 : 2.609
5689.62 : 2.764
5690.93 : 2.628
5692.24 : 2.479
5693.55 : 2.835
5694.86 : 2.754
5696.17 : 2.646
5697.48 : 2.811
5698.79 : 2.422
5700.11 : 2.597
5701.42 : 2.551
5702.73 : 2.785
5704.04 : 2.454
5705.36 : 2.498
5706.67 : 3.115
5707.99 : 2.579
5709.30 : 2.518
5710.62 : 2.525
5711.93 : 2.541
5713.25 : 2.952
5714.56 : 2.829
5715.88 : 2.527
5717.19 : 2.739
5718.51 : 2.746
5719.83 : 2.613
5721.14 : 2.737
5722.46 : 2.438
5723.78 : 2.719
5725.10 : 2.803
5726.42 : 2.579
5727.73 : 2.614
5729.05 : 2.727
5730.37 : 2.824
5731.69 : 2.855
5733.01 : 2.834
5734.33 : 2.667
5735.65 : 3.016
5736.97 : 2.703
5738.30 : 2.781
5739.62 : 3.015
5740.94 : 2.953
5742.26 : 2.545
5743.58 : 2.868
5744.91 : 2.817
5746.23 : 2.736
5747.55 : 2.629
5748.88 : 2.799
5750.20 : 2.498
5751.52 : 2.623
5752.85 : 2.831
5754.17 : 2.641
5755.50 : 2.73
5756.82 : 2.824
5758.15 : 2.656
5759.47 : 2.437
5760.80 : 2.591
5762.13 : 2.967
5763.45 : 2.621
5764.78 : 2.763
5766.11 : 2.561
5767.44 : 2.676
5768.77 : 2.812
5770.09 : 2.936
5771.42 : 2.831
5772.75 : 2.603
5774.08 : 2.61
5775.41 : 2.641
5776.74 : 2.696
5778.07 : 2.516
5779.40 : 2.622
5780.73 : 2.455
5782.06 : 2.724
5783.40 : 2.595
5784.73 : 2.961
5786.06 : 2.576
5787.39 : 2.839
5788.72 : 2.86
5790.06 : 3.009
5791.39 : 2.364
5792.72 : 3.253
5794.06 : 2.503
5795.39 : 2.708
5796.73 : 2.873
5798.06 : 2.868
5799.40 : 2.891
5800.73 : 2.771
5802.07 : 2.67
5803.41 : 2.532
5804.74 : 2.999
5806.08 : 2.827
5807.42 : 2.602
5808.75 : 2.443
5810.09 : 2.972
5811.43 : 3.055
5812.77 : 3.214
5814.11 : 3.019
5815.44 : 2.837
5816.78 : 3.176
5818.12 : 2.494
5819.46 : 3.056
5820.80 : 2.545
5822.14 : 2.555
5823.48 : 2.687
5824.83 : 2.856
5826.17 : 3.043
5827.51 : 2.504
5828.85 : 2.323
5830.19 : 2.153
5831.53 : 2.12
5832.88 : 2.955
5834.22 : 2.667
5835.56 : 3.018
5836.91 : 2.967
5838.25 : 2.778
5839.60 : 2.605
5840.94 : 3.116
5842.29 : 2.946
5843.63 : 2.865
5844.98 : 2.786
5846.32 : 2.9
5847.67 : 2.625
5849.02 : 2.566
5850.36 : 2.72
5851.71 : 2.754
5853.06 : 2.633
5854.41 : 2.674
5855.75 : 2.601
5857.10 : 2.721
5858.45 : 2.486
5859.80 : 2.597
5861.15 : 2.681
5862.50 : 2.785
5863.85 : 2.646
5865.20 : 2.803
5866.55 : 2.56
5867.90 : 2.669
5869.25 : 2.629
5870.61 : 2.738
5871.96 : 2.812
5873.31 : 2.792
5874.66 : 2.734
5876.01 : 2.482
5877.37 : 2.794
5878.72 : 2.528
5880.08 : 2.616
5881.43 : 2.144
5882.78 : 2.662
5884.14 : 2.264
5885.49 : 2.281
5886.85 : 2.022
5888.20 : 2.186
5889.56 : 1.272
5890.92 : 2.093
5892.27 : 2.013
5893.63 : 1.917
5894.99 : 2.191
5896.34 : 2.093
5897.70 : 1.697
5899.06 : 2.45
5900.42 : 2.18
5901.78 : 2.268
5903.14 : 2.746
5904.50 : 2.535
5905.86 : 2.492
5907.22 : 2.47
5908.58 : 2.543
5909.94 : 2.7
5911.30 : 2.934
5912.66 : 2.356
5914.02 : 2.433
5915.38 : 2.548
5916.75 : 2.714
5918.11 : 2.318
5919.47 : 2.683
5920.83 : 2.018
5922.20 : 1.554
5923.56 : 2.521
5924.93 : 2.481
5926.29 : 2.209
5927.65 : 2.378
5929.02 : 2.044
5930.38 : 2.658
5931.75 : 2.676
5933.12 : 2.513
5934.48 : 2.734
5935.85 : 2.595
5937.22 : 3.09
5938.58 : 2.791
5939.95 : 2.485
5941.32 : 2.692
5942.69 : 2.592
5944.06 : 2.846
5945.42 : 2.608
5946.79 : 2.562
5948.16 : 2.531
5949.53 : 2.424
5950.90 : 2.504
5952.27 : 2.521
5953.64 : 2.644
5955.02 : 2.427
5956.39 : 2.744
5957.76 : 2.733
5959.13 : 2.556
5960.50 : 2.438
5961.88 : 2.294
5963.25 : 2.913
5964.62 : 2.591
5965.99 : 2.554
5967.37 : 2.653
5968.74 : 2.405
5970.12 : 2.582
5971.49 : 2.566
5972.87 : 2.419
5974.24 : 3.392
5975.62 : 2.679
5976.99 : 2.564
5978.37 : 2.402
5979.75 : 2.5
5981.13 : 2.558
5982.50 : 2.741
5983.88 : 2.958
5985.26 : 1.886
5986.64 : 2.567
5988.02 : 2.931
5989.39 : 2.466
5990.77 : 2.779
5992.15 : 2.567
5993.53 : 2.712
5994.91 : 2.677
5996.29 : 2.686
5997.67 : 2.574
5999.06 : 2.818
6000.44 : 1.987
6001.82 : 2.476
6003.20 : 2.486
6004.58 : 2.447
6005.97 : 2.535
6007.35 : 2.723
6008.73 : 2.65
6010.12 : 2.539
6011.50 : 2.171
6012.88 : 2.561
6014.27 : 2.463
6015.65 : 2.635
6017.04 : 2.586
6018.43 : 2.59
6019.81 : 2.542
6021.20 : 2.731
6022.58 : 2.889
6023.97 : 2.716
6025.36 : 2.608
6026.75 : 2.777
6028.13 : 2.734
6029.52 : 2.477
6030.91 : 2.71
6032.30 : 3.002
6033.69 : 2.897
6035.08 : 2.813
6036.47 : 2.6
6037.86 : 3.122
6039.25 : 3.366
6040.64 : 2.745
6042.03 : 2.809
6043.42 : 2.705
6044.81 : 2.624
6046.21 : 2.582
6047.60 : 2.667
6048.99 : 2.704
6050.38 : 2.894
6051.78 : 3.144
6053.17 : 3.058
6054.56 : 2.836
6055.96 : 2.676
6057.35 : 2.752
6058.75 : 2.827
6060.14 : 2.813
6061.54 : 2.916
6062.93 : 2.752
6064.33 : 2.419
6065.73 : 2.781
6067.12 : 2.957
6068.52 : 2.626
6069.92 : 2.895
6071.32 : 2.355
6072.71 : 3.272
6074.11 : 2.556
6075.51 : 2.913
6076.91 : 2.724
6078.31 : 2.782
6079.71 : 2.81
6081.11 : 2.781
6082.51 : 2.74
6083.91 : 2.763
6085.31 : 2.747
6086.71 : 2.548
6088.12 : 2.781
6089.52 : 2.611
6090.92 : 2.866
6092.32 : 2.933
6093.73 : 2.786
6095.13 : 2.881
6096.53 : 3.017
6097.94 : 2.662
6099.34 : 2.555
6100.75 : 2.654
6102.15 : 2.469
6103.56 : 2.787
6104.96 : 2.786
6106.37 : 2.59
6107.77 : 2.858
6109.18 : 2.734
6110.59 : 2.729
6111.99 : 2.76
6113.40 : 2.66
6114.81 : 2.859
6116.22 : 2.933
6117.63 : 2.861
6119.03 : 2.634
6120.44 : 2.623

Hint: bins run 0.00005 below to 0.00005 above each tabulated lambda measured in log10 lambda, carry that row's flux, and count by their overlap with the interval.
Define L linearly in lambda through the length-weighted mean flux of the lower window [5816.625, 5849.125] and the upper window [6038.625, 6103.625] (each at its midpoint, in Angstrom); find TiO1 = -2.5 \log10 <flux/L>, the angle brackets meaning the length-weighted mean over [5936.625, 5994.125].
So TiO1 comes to 0.06 mag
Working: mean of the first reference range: 2.73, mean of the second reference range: 2.78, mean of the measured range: 2.62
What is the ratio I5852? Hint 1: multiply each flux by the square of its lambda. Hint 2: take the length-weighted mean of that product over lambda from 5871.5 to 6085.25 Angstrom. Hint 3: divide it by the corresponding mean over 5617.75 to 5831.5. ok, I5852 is 1.1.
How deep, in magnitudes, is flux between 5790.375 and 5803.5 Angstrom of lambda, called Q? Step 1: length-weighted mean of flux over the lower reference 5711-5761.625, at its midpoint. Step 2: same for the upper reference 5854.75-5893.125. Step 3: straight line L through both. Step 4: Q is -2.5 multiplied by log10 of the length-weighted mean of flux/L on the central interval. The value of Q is -0.06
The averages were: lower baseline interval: 2.72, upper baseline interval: 2.48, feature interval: 2.76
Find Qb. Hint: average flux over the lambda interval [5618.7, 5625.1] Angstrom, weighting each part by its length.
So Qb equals 2.59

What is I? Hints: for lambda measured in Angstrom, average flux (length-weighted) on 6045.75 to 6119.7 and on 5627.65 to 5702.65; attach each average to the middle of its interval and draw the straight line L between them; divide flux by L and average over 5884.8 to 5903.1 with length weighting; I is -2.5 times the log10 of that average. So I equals 0.28 mag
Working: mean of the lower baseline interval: 2.61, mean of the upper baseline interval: 2.77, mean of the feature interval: 2.08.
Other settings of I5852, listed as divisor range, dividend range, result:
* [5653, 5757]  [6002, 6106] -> 1.15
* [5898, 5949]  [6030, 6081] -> 1.17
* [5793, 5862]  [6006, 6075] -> 1.07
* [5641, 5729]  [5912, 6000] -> 1.07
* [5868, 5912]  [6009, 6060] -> 1.20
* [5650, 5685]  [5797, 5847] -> 1.12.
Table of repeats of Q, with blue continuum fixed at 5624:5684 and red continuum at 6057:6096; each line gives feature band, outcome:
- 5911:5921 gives 0.08 mag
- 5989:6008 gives 0.07 mag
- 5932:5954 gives 0.03 mag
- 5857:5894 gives 0.10 mag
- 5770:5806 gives -0.03 mag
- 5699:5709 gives -0.01 mag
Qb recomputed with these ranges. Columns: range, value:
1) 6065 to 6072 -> 2.72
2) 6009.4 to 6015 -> 2.44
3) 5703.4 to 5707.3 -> 2.69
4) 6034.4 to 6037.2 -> 2.71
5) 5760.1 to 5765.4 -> 2.73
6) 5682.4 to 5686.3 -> 2.59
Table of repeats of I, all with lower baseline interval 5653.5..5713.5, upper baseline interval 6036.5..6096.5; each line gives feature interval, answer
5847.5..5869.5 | 0.02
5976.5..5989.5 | 0.08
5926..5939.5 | 0.07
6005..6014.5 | 0.10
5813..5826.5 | -0.05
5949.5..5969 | 0.08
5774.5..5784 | 0.03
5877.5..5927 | 0.18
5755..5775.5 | -0.01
